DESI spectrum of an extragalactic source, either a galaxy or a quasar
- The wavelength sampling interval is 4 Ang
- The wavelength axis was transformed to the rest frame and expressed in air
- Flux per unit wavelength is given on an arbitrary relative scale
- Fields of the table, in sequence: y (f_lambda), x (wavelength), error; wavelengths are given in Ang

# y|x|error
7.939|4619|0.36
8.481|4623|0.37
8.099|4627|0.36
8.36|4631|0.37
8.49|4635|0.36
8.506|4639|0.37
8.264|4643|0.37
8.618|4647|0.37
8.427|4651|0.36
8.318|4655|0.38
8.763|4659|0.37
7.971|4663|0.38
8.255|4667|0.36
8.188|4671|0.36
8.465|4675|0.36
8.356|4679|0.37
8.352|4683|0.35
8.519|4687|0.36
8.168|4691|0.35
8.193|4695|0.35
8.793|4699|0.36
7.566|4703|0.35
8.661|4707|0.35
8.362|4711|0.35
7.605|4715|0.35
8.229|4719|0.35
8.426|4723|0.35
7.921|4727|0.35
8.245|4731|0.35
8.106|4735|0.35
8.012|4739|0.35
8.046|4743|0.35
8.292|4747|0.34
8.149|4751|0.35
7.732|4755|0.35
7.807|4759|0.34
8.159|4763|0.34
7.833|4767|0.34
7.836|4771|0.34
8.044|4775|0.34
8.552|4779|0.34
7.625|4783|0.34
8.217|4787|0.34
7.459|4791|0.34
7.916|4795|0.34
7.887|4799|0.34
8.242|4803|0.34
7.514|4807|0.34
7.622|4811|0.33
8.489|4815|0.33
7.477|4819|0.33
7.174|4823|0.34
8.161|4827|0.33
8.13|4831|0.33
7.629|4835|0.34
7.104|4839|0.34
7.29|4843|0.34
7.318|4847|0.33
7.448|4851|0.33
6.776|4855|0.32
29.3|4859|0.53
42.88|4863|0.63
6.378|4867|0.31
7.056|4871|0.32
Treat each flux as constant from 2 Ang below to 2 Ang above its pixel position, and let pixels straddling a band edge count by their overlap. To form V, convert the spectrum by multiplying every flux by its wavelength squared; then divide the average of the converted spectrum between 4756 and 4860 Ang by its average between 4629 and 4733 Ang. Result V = 1.06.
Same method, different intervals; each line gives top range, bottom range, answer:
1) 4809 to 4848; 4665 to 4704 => 0.98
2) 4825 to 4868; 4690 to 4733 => 1.65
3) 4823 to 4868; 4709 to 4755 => 1.62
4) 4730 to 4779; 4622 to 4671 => 1.01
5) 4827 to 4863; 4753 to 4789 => 1.53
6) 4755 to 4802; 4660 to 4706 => 1.00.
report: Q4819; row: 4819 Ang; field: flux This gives 7.477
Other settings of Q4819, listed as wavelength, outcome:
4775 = 8.044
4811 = 7.622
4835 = 7.629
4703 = 7.566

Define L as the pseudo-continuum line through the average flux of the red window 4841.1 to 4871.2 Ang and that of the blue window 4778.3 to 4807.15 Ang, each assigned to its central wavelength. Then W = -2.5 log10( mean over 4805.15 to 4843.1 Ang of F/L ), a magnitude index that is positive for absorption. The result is 0.41 mag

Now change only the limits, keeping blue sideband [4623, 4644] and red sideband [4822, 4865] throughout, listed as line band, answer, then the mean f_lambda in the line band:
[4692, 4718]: 0.20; 8.2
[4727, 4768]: 0.32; 8.04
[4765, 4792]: 0.39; 7.96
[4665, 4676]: 0.11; 8.29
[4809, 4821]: 0.48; 7.86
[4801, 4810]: 0.46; 7.85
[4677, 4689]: 0.12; 8.41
